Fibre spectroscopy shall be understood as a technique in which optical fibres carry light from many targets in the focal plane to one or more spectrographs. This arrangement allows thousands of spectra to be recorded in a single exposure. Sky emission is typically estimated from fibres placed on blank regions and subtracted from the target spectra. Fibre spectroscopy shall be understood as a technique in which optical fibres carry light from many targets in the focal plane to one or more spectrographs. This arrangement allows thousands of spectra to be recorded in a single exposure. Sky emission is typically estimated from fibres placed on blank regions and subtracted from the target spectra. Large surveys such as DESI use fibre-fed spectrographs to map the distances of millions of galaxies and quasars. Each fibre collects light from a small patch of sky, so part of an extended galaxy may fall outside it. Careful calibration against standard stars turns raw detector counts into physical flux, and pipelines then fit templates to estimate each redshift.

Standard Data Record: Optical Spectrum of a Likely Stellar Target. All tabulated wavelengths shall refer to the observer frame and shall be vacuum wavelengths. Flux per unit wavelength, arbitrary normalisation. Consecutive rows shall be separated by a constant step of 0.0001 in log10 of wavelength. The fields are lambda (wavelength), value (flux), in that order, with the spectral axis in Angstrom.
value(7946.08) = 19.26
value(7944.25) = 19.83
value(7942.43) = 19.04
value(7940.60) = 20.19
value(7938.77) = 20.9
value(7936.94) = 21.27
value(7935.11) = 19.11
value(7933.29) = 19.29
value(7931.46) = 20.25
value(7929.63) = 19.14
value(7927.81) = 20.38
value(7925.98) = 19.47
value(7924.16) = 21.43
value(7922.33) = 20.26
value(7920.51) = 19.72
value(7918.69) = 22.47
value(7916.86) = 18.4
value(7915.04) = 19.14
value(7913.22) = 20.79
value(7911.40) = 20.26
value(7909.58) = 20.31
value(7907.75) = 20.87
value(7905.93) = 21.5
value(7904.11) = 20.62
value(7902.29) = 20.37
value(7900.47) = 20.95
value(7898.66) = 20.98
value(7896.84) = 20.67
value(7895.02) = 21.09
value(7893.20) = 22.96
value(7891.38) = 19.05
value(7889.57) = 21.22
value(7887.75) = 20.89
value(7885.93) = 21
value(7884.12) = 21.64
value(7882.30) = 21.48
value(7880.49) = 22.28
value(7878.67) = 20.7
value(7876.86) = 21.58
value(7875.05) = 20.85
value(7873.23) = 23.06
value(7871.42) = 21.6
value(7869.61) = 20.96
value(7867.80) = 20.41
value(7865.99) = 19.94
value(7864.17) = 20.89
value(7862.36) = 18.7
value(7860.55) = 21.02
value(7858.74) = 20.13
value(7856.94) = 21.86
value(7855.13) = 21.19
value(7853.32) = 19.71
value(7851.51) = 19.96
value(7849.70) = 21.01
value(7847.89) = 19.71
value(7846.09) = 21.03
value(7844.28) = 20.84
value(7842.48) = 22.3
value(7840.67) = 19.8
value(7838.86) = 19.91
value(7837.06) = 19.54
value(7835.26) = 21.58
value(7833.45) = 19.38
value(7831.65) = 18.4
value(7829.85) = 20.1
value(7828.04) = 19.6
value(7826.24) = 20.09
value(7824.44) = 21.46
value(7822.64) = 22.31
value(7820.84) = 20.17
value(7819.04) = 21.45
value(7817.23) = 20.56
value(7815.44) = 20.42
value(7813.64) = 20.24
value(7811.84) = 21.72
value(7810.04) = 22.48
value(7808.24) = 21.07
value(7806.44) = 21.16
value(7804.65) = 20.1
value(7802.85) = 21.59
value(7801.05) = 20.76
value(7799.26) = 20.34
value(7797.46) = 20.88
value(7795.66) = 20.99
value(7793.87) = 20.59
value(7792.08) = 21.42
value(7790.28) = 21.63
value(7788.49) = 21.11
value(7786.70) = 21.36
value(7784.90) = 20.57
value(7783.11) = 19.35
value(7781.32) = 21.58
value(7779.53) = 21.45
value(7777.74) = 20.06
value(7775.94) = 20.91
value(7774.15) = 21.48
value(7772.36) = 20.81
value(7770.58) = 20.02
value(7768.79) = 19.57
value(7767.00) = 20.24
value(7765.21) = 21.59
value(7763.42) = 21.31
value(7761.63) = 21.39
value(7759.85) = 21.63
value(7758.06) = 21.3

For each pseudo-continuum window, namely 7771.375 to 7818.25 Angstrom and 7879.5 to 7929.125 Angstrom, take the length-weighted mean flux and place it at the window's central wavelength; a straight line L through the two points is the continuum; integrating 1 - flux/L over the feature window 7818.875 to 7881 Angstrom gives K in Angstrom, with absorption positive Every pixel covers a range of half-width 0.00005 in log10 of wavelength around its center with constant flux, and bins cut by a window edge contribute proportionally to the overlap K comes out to 0.55 Angstrom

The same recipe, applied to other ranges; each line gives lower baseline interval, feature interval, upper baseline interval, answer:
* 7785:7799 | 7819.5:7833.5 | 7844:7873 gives 0.37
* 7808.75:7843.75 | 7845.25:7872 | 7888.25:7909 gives 0.29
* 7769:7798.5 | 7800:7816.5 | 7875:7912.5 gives -0.12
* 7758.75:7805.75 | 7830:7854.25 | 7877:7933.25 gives 0.62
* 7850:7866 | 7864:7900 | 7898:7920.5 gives -1.23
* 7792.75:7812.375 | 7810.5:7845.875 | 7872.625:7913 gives 0.86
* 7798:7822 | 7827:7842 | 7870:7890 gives 0.90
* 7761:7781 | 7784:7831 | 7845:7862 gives -0.48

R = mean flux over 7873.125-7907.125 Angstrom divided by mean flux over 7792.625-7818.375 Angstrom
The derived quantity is 1.01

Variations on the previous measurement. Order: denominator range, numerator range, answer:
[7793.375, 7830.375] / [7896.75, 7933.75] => 0.98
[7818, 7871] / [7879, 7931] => 1.01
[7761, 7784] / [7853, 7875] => 1.00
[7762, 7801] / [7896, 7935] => 0.98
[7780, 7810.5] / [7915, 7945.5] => 0.95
